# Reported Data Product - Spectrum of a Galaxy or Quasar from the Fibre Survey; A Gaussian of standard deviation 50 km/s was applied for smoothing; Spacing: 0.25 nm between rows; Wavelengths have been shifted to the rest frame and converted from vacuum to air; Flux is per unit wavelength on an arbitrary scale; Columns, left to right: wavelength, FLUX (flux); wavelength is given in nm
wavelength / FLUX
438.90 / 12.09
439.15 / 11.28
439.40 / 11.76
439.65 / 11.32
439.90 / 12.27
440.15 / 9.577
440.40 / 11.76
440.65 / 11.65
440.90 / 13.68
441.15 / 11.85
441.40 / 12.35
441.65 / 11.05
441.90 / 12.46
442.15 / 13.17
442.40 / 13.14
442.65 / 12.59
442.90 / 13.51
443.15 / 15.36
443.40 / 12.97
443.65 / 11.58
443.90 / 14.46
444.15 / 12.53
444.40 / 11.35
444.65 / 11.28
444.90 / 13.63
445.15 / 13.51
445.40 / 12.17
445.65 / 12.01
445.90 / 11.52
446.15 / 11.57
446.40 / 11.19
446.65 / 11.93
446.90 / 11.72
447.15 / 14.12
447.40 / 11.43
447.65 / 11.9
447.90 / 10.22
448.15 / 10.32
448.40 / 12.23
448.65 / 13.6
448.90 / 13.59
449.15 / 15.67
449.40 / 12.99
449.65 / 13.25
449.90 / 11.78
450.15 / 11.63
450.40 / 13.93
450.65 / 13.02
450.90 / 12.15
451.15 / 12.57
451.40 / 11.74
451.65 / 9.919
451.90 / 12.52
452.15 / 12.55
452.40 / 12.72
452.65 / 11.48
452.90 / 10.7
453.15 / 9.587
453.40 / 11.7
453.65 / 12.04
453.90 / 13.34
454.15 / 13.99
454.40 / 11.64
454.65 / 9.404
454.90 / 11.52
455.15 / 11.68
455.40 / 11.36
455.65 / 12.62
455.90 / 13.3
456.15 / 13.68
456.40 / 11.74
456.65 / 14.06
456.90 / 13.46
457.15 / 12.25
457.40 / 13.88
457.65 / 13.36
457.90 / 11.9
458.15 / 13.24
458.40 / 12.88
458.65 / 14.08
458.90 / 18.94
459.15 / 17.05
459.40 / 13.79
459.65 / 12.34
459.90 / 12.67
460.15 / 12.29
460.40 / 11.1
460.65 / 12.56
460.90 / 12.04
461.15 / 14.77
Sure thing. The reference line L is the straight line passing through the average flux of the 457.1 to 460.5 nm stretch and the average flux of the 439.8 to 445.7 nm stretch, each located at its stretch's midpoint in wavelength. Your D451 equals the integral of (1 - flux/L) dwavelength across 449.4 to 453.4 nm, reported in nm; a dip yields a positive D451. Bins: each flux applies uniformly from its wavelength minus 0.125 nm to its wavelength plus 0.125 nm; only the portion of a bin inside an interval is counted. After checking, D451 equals 0.34 nm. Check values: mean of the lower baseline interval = 12.5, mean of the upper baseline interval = 13.6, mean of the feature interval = 12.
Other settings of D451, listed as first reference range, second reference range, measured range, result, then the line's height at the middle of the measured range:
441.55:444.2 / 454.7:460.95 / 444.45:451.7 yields 0.40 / 13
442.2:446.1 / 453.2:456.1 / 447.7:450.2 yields -0.02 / 12.4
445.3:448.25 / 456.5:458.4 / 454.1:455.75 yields 0.15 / 12.8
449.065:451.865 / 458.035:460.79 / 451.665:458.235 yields 0.45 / 13.1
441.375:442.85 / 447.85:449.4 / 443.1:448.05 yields 0.15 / 12.6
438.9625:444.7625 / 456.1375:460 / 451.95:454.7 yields 0.30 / 13.3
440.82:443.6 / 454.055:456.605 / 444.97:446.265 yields 0.05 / 12.7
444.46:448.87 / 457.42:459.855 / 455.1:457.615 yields 0.16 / 13.7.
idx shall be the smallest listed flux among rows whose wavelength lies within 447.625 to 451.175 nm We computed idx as 10.22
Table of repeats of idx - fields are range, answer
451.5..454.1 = 9.587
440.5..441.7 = 11.05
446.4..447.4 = 11.43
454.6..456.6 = 9.404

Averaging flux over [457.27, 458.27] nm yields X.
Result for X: 13.1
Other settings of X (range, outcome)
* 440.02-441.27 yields 11.7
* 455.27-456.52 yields 12.5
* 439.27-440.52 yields 11.3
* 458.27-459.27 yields 15.7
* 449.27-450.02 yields 12.7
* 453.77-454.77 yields 12.1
